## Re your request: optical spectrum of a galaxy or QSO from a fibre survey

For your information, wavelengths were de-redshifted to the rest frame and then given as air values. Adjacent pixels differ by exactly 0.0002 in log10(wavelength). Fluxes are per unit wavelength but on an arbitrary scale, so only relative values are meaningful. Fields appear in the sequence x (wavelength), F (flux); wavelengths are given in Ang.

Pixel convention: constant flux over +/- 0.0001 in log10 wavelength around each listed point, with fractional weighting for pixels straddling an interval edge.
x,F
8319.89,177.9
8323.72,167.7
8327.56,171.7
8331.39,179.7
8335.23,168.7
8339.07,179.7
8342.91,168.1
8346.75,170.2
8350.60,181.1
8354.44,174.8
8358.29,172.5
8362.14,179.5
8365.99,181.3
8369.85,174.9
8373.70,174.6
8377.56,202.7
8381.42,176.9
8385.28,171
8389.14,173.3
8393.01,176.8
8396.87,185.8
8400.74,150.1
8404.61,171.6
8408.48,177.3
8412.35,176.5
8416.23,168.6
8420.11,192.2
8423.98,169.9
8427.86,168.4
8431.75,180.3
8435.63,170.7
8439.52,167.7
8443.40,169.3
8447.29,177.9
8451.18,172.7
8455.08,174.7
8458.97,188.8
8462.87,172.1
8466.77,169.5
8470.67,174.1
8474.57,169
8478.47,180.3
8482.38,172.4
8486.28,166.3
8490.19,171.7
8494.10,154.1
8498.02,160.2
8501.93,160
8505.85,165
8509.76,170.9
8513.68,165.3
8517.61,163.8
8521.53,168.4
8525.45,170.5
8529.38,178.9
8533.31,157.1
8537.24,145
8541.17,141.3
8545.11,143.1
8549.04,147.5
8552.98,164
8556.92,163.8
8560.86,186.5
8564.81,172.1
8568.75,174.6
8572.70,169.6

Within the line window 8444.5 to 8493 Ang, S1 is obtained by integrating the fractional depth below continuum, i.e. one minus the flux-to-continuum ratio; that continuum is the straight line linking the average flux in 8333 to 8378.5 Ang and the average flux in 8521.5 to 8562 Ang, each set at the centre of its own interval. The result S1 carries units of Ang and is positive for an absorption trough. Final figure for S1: -2.1 Ang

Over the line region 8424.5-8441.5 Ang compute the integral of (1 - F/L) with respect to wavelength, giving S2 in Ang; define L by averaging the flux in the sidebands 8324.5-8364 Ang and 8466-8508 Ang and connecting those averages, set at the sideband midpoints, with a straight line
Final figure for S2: -0.15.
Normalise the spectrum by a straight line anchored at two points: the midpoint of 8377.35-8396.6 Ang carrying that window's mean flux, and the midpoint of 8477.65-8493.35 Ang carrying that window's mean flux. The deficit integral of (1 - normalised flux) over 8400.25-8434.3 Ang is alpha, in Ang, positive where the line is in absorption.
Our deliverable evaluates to 0.48 Ang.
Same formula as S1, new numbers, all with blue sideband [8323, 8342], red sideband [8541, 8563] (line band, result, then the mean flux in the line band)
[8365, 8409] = -1.61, 176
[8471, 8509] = -0.89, 167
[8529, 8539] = 0.16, 158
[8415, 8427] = -0.64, 177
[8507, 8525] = -0.65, 167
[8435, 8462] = -1.42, 175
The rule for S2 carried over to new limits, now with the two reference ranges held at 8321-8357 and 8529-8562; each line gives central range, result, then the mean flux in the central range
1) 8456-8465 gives -0.9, 180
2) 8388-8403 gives -0.2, 171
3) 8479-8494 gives -0.7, 169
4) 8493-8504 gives 0.2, 158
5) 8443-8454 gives -0.6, 174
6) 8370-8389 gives -1.1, 180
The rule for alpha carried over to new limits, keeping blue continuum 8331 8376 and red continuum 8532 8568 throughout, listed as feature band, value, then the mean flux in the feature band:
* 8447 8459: -0.7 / 177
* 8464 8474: -0.4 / 171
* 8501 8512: -0.2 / 166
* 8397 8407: 0.3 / 166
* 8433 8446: -0.2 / 170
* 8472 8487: -0.7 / 173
